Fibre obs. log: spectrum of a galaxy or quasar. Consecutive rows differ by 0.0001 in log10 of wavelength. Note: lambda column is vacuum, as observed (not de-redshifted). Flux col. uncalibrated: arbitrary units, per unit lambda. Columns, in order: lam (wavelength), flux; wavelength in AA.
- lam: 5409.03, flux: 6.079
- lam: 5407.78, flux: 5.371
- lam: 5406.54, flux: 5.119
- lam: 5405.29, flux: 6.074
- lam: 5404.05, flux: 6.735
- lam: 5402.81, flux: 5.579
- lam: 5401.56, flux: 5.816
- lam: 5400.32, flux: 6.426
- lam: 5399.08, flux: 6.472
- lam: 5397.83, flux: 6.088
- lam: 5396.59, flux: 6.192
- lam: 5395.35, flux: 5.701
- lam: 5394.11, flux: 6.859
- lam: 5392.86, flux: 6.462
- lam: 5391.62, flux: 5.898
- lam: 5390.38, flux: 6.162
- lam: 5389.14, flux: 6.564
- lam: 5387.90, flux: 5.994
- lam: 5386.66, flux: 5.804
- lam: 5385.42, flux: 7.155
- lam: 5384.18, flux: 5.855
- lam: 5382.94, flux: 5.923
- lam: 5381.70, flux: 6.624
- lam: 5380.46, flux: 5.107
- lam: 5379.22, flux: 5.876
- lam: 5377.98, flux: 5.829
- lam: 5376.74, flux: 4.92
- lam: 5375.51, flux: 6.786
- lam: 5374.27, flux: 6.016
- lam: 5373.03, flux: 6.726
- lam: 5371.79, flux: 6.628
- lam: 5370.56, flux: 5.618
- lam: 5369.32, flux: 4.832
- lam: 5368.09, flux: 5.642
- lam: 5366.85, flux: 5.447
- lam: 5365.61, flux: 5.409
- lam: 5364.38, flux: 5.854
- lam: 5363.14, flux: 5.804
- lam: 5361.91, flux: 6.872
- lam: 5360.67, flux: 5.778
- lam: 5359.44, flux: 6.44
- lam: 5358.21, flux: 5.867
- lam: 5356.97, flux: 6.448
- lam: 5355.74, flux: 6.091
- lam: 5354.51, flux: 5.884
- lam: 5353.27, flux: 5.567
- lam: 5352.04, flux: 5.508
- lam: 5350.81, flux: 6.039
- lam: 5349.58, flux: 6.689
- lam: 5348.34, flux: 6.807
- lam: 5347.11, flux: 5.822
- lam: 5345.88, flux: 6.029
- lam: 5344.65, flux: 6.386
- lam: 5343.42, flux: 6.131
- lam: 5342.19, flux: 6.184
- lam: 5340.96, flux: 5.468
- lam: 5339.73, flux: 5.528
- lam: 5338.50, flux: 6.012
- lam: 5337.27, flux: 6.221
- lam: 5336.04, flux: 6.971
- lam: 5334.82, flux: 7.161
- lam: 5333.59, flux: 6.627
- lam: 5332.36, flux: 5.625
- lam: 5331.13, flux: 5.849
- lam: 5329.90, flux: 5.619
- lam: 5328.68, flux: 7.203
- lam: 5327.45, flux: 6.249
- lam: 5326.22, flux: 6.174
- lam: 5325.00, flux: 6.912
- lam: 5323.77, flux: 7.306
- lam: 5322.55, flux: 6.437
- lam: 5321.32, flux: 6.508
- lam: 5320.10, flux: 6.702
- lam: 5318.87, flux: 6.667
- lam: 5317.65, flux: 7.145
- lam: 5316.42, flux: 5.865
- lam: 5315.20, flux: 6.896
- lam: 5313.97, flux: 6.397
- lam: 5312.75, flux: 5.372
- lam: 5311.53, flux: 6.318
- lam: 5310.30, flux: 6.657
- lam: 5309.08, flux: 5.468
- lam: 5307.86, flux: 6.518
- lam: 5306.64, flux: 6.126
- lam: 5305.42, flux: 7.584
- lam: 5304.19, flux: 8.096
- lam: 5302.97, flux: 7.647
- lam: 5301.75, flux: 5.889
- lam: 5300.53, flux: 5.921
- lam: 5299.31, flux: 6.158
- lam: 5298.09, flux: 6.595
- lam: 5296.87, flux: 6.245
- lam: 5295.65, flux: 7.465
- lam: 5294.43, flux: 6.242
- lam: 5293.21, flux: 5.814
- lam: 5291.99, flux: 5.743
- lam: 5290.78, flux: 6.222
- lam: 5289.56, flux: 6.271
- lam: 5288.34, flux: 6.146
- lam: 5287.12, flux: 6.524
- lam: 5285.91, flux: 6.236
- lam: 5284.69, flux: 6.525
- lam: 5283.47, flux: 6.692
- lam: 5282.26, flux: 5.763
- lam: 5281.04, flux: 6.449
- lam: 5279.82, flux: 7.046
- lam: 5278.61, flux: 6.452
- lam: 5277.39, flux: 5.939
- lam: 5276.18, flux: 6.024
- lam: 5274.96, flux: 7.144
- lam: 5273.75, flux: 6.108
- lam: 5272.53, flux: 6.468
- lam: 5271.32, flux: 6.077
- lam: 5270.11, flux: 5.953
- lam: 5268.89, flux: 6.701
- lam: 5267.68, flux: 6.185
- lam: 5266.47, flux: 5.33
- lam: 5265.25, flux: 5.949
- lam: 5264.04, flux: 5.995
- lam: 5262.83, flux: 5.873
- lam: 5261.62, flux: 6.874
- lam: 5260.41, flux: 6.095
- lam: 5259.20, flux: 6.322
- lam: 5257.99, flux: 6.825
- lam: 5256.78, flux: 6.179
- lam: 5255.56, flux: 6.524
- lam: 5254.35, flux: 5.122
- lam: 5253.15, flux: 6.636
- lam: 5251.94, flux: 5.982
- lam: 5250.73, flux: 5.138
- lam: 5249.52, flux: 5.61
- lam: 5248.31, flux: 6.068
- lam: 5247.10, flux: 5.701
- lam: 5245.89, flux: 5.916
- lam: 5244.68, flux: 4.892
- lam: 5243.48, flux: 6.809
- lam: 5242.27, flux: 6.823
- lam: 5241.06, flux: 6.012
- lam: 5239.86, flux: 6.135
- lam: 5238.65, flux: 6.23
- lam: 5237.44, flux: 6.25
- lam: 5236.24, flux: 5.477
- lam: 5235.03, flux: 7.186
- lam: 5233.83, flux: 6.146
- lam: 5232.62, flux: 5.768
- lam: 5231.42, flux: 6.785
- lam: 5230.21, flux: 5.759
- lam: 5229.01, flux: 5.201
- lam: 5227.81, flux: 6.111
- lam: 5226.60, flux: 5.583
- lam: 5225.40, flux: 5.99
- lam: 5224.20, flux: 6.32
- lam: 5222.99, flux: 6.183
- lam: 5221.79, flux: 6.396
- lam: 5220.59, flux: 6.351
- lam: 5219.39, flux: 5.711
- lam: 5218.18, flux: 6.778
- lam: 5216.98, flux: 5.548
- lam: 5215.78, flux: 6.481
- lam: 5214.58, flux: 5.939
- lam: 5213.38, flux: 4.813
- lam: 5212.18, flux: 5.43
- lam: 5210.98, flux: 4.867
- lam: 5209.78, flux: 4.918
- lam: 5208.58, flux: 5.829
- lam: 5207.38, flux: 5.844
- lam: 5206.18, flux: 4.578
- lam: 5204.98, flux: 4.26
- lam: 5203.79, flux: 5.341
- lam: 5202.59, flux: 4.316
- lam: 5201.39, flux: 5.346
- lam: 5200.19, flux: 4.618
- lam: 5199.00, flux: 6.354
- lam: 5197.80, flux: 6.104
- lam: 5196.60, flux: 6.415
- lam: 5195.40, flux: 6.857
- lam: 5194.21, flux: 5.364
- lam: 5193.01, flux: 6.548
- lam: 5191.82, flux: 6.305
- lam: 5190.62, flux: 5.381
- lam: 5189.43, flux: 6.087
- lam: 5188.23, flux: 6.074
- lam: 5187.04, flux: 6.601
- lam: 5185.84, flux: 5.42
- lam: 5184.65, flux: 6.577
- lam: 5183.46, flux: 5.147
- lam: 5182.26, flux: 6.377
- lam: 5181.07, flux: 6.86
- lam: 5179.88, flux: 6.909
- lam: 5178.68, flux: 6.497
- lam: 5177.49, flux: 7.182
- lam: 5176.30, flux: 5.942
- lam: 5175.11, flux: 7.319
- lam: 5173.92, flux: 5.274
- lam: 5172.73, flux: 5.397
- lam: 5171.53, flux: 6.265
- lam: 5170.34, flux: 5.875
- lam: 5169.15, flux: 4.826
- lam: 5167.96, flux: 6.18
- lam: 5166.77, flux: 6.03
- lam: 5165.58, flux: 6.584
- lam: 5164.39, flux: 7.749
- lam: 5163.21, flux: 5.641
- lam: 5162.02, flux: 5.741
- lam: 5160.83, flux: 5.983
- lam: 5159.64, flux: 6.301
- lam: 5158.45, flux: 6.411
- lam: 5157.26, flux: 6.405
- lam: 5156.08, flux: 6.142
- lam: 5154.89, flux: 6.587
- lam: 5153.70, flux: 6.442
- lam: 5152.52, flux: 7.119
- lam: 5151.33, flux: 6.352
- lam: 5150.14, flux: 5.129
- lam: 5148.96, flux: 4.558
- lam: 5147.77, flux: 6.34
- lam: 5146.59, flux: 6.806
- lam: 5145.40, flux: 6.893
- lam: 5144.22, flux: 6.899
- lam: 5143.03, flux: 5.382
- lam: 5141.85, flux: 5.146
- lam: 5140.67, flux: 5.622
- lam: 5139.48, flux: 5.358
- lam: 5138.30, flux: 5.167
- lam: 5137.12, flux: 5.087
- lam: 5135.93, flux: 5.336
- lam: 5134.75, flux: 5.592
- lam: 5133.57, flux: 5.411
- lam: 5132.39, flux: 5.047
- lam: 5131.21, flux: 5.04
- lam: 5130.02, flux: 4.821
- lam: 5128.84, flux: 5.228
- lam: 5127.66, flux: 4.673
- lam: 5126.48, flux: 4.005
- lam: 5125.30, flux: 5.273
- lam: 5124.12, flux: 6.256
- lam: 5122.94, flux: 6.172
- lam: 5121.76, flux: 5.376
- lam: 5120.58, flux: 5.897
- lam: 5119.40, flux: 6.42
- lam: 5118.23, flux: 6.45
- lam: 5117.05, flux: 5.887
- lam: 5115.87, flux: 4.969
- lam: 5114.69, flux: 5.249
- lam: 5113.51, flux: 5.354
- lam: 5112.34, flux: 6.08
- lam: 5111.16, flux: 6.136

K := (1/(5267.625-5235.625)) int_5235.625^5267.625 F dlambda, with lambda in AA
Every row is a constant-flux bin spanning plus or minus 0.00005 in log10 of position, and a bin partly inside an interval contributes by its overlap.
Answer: 6.03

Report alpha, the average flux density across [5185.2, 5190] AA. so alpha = 6.05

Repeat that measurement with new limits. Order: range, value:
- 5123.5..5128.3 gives 5.06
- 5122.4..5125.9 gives 5.89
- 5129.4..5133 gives 4.97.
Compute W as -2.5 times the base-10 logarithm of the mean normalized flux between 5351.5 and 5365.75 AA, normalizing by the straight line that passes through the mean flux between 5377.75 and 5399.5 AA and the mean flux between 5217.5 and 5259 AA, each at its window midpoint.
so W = 0.026 mag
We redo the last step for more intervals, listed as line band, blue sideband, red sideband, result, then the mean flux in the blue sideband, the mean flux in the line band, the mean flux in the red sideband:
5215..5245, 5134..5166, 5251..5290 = 0.01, 6.02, 6.13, 6.25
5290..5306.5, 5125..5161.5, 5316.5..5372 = -0.09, 5.7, 6.57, 6.17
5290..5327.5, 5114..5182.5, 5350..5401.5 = -0.09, 5.89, 6.5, 6.03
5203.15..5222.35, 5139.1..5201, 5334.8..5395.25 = 0.10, 6.12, 5.56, 6.06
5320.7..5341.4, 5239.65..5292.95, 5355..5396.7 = -0.05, 6.17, 6.35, 6.03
